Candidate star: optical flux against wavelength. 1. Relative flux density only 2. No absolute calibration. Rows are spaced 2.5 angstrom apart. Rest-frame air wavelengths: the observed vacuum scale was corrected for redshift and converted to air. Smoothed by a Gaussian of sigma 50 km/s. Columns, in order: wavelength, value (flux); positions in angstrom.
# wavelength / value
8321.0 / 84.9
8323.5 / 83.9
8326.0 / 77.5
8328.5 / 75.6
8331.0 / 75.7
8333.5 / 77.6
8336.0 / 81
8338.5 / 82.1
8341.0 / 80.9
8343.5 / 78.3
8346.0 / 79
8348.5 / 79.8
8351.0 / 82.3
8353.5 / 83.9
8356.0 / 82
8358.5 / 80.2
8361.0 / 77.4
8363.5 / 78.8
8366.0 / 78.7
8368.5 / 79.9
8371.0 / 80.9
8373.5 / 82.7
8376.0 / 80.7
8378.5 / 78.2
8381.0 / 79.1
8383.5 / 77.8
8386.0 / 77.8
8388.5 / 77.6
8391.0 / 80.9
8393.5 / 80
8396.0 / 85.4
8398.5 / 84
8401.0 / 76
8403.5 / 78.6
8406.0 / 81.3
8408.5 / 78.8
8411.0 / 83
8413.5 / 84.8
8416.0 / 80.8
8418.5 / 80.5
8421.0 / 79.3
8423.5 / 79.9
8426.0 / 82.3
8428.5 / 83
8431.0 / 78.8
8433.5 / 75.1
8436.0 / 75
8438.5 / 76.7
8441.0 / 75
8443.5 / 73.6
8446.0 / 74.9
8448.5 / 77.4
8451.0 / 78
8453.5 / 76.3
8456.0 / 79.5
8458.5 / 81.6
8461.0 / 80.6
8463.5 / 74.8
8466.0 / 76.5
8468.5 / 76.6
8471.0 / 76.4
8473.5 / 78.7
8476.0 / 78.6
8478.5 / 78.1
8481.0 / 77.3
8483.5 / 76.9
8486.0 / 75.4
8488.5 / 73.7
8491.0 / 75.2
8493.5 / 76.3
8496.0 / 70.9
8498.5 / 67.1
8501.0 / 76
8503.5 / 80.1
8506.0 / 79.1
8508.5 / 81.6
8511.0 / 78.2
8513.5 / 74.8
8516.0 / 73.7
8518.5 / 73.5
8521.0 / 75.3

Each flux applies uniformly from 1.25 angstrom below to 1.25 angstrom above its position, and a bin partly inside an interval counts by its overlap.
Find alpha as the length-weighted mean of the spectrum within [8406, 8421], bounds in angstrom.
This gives 81.4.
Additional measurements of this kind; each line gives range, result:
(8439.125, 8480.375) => 77.3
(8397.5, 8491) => 78.3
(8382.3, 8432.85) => 80.5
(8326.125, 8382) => 79.7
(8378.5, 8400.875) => 80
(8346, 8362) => 80.8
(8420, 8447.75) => 77.6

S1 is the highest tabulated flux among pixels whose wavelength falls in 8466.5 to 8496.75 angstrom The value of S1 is 78.7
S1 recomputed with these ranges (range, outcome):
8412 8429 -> 84.8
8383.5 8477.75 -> 85.4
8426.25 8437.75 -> 83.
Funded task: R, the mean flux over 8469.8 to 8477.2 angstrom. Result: 77.9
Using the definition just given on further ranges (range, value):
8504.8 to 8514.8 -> 78.4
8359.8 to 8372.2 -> 79.1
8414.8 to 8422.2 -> 80.2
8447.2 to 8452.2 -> 77.7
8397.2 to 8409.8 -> 79.8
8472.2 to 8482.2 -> 78.2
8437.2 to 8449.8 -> 75.5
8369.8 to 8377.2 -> 81.4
